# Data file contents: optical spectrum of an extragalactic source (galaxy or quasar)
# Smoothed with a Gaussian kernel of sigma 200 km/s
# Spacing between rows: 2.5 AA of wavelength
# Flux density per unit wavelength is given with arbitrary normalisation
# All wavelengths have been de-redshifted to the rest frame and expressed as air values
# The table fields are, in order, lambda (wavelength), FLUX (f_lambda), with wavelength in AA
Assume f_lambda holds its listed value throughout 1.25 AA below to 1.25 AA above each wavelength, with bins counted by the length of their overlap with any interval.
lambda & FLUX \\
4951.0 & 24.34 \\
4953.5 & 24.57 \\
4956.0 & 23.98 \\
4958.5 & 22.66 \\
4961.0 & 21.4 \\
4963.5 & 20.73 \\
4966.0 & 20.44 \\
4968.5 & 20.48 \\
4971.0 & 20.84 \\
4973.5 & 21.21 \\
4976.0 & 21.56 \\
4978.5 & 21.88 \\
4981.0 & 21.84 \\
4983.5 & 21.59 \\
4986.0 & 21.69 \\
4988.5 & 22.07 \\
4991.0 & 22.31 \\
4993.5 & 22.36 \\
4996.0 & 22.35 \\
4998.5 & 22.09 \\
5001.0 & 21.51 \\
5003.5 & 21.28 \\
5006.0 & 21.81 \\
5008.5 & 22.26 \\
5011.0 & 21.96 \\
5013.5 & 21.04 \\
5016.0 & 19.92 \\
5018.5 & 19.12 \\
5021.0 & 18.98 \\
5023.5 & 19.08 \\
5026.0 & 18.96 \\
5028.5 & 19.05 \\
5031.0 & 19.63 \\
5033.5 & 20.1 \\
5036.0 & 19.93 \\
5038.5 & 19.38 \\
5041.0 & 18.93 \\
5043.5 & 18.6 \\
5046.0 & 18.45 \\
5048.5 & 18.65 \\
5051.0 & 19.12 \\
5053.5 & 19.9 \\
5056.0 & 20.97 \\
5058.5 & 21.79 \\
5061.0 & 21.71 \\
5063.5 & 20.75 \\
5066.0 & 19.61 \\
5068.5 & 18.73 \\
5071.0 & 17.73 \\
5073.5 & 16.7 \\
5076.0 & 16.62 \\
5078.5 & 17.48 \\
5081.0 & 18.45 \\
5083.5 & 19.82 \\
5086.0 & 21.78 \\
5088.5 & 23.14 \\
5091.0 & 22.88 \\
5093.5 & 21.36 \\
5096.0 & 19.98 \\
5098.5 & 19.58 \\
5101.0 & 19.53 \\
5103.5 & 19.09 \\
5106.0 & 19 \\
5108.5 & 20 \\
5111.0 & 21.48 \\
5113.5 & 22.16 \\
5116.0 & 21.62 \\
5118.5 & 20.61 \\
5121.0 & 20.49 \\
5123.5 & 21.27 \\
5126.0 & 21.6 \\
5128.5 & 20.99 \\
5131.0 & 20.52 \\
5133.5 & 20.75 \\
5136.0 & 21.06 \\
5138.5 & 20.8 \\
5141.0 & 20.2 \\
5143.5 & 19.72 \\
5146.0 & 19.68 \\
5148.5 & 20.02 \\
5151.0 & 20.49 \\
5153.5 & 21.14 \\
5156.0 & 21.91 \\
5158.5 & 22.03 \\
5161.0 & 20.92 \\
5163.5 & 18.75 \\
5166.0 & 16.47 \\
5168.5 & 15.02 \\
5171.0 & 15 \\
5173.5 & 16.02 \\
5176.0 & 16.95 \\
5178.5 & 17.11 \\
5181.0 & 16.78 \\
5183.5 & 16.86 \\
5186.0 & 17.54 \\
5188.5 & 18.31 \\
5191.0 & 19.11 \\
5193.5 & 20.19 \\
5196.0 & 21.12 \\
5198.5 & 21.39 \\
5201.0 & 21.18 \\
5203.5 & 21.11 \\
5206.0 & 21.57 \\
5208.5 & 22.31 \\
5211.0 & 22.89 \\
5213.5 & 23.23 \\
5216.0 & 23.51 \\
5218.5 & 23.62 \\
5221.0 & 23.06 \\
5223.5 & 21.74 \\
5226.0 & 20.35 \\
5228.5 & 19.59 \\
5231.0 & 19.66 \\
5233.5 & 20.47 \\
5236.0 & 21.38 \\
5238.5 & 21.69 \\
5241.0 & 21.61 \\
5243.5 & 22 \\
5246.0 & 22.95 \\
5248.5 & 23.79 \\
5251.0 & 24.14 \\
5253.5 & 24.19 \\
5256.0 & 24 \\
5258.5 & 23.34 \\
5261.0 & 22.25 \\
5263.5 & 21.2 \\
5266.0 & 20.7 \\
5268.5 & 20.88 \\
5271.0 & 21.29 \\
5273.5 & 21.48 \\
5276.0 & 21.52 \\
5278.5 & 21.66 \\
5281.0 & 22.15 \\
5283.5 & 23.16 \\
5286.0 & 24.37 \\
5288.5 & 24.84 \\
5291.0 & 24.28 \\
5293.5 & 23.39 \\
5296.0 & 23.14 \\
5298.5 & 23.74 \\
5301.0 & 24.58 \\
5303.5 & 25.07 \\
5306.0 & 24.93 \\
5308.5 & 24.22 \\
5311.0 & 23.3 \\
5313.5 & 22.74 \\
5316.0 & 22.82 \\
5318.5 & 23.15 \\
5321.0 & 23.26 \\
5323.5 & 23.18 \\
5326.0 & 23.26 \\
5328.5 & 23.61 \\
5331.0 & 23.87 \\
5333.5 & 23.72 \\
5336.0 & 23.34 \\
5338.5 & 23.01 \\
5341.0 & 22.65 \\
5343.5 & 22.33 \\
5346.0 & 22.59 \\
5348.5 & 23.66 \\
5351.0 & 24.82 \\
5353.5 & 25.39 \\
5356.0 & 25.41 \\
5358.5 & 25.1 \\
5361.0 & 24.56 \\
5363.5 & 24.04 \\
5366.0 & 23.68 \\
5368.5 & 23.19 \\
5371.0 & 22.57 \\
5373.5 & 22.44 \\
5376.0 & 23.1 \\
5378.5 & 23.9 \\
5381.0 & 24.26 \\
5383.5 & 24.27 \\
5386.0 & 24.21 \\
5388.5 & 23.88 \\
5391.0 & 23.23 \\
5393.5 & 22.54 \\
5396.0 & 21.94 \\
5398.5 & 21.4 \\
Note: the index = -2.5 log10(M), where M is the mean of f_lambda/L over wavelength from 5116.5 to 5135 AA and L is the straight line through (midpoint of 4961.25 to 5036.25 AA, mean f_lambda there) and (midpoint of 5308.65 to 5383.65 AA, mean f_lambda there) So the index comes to 0.05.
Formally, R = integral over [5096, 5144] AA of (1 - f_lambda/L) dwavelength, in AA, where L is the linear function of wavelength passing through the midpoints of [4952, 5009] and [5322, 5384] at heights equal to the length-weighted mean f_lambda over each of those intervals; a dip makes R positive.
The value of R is 4.3 AA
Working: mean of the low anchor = 21.9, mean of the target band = 20.5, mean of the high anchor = 23.7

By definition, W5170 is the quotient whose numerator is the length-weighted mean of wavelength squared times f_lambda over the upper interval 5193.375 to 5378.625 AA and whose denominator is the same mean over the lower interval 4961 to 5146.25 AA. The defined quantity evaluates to 1.2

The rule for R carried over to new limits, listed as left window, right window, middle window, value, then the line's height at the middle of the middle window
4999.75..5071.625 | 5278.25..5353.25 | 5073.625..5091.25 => 0.8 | 20.6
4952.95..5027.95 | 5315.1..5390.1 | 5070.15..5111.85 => 4.4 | 22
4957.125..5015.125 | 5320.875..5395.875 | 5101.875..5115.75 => 1.2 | 22.3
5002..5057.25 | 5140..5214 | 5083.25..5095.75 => -1.3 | 19.7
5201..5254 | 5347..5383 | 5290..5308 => -0.8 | 23.1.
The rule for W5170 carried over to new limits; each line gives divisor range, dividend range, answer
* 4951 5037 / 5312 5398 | 1.27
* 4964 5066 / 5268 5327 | 1.26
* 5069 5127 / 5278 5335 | 1.27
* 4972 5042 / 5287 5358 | 1.29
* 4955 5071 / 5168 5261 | 1.09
